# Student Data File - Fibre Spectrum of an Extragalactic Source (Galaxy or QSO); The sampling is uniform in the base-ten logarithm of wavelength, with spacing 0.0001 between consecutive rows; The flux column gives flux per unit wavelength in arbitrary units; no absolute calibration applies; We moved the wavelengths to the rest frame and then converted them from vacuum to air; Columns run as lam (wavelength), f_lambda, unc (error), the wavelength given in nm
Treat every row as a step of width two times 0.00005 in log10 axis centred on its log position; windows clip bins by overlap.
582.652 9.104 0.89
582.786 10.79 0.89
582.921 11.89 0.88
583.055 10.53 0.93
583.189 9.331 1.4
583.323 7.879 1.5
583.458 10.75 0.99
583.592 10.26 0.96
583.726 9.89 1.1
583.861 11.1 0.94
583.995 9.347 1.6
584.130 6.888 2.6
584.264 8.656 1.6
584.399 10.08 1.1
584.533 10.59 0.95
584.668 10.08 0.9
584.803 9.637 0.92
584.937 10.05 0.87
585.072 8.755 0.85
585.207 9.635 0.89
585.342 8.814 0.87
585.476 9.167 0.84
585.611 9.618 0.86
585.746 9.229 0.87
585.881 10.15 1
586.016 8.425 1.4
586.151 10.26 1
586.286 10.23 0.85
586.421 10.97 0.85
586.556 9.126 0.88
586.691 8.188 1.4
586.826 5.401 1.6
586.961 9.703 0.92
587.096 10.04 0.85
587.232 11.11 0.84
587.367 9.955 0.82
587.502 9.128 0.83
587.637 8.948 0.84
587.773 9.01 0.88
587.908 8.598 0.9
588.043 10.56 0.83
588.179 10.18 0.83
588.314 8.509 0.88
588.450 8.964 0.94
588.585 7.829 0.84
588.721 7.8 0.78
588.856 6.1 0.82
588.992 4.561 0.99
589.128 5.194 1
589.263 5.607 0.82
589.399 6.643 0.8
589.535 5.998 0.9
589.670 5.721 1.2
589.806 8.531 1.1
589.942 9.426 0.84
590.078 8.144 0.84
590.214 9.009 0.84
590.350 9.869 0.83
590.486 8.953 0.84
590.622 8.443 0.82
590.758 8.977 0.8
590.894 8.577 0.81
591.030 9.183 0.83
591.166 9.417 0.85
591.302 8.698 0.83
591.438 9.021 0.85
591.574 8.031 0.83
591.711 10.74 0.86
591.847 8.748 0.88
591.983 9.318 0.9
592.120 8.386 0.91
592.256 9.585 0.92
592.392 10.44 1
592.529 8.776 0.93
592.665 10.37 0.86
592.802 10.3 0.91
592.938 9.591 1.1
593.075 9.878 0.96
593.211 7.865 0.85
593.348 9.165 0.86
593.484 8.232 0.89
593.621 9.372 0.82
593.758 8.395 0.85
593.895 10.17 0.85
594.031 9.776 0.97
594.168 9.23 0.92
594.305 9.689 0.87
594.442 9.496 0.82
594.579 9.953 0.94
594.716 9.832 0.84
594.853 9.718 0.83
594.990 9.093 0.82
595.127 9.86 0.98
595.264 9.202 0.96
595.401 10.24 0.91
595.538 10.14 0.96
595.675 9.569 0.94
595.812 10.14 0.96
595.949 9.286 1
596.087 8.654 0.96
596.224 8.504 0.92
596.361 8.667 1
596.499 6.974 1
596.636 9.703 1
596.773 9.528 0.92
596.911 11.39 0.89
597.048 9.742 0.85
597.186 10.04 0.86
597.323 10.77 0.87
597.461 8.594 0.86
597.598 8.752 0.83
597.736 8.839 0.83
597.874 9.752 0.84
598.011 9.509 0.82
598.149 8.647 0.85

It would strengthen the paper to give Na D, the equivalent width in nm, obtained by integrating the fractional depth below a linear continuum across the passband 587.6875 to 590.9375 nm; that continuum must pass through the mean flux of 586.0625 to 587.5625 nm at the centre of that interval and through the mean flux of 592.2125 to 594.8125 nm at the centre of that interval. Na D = 0.514 nm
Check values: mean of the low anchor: 9.45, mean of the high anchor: 9.48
